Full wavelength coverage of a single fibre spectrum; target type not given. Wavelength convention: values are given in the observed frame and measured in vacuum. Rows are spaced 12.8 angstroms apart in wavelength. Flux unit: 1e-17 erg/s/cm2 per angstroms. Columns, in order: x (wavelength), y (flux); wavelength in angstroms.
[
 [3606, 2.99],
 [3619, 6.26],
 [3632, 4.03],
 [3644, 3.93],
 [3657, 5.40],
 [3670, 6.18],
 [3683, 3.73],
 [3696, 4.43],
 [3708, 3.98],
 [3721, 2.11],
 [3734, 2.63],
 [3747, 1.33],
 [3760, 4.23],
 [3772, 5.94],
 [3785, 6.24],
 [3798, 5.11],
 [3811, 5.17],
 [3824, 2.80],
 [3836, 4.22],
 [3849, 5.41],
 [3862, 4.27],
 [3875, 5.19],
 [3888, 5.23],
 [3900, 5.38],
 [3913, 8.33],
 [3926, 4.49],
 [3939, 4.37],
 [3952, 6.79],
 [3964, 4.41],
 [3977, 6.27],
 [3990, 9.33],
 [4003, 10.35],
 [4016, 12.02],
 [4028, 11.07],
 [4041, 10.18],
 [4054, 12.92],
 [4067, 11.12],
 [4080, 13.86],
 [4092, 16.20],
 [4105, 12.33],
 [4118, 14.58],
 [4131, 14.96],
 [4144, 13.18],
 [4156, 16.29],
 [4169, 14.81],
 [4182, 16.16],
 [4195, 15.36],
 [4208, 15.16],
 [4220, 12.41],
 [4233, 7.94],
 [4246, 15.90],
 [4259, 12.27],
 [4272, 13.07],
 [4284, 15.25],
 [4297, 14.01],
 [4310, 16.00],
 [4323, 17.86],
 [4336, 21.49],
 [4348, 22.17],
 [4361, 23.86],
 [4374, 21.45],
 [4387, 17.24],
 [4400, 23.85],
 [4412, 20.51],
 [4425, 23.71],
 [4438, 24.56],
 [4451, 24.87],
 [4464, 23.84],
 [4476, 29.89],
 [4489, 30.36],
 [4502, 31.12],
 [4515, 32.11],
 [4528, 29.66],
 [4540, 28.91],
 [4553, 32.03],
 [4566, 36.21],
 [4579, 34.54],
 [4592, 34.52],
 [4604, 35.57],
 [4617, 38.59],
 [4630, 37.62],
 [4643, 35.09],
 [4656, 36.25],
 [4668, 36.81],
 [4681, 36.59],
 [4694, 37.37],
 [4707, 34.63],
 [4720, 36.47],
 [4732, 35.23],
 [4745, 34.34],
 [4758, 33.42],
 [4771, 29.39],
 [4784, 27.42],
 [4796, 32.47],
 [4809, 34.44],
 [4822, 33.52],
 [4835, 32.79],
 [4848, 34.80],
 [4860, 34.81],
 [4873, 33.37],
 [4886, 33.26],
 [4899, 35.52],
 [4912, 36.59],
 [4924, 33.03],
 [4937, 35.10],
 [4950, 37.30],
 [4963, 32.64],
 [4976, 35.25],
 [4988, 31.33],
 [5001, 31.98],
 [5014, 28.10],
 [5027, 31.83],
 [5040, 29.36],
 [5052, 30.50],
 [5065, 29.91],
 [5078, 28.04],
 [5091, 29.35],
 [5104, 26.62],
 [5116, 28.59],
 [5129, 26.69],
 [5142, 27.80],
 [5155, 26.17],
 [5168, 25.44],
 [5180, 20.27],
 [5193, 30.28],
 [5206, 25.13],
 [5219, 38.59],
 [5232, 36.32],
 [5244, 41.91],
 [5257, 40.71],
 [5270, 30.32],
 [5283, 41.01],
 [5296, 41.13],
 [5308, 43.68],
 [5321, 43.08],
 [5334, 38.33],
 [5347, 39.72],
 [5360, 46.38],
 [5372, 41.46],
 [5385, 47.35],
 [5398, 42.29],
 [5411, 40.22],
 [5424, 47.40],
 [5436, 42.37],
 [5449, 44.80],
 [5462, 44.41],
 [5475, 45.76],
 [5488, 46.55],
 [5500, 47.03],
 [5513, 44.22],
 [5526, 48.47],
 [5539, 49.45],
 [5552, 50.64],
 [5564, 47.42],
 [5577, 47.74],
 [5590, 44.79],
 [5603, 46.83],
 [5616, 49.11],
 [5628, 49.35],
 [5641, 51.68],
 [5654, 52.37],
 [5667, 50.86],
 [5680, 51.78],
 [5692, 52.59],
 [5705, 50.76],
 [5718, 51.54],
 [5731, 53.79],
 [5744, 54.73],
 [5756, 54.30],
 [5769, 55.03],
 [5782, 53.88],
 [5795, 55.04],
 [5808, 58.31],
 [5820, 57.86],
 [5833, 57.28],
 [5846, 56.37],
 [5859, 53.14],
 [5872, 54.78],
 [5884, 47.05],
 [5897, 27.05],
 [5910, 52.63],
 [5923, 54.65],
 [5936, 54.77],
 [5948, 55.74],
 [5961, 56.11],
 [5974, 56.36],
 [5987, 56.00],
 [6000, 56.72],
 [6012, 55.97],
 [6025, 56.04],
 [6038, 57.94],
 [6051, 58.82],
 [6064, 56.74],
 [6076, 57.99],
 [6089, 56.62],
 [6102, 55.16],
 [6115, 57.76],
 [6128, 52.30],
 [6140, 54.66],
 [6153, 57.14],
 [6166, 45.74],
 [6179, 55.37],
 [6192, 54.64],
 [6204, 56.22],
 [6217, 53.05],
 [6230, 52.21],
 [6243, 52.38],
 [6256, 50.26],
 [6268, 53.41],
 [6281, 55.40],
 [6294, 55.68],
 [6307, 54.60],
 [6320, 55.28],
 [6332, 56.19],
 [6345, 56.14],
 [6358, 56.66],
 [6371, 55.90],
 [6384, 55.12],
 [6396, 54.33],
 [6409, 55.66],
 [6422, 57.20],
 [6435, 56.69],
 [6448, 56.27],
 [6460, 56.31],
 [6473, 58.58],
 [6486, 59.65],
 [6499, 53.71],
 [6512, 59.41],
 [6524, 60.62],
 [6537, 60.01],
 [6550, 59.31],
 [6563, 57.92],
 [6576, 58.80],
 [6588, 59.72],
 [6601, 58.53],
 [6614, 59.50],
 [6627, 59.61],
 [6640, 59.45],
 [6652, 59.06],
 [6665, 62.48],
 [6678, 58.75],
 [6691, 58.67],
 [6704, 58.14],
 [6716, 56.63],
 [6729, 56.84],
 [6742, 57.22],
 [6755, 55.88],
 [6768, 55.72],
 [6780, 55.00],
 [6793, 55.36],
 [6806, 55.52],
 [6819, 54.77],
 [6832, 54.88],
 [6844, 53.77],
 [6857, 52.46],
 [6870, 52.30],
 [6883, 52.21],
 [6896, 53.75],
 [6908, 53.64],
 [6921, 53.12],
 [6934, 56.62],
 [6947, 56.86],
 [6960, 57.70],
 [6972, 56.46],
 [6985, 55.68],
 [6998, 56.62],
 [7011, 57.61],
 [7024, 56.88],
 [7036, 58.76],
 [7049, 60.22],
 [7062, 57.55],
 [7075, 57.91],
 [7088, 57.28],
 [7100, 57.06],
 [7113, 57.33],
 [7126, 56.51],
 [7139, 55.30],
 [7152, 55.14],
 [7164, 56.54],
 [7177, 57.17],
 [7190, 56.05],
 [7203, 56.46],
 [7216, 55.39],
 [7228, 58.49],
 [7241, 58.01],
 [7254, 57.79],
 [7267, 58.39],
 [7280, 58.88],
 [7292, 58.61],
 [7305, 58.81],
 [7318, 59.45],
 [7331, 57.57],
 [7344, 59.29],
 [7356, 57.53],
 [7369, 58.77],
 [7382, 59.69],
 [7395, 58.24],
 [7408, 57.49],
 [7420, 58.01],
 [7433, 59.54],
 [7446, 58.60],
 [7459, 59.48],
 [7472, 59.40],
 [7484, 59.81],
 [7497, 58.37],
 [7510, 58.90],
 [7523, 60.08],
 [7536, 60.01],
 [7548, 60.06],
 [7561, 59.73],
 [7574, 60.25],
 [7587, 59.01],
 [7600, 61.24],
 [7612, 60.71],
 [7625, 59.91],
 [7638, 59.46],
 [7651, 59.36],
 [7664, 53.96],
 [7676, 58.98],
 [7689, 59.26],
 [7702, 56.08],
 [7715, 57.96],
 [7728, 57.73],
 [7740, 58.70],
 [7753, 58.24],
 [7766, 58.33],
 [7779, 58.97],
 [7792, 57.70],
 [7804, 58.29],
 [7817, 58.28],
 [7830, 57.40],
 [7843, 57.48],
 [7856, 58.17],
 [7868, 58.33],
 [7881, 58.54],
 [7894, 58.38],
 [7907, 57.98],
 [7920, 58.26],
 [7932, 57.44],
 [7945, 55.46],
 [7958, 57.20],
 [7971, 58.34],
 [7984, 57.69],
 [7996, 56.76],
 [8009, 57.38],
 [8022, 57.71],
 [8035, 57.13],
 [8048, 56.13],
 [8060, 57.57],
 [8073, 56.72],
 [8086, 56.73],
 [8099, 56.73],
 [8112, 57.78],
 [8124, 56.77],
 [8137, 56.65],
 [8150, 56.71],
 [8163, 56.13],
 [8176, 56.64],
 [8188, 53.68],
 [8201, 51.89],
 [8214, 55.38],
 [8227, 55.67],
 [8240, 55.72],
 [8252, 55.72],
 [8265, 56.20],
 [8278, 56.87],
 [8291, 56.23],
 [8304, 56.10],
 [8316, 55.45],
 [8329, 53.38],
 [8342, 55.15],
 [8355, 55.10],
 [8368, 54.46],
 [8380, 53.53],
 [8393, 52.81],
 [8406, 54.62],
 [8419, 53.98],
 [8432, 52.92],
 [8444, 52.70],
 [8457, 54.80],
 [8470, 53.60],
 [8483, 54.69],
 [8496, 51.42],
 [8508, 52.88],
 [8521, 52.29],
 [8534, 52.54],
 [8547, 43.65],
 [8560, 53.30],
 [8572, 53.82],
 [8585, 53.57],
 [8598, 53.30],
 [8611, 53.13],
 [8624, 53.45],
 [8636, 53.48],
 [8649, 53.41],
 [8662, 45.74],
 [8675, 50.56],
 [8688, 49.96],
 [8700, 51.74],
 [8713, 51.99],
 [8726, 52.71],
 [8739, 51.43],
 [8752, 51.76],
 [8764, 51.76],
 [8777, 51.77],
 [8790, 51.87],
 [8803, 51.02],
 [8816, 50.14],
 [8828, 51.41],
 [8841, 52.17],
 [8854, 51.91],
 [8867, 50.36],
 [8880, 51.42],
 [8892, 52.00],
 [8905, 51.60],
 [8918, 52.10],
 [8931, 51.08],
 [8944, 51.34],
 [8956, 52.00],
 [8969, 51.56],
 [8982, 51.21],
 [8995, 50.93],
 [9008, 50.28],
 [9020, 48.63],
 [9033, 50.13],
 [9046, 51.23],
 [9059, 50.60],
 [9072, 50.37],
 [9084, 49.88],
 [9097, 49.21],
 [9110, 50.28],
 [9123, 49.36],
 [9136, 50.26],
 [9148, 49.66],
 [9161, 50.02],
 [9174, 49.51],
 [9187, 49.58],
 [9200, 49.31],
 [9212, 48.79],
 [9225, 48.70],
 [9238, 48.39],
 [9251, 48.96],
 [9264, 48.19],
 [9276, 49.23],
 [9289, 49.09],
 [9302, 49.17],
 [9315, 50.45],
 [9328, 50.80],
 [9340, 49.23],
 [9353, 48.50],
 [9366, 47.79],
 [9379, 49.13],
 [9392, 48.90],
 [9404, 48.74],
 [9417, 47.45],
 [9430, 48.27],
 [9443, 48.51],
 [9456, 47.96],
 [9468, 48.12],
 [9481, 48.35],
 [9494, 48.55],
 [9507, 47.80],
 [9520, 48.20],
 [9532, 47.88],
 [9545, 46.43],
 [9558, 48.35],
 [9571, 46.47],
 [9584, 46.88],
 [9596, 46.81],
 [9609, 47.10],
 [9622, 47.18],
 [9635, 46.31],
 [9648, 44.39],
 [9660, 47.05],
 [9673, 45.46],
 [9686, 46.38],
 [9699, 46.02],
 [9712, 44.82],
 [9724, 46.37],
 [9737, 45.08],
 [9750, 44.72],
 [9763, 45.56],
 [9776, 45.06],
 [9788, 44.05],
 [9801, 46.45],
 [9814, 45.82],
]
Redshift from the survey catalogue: 0.00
